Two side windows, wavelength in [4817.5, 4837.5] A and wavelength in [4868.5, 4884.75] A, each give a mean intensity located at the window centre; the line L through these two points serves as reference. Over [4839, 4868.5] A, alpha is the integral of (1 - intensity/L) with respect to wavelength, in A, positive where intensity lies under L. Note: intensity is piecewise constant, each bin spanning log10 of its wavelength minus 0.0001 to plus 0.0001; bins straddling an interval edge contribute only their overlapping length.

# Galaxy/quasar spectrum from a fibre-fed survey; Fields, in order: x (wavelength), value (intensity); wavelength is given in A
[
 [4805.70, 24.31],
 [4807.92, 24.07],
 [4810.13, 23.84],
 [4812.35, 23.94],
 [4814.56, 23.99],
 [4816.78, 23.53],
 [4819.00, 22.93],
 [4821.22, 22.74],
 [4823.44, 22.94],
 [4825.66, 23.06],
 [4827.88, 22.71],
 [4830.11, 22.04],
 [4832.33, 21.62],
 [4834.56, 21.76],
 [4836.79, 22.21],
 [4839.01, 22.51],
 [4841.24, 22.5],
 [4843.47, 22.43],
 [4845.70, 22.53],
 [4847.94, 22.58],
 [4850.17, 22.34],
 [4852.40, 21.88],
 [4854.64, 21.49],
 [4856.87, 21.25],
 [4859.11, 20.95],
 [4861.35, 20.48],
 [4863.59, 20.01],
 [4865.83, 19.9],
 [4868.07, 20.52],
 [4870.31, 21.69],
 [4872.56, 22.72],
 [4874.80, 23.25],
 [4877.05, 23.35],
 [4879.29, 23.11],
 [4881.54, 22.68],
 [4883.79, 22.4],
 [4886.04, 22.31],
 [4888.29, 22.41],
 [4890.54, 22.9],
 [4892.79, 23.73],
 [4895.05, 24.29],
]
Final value 1.4 A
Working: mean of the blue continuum 22.5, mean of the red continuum 22.6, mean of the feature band 21.5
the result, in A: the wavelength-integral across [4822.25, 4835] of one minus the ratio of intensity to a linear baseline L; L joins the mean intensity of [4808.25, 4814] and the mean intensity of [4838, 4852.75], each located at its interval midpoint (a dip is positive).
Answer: 0.4 A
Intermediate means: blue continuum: 24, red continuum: 22.4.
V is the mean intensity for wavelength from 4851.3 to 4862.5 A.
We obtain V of 21.2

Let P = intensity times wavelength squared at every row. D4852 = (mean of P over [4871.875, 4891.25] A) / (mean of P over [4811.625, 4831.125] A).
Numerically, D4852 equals 1.01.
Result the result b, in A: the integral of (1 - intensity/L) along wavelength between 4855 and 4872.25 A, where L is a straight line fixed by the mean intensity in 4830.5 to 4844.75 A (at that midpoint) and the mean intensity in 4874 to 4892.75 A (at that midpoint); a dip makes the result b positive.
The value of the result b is 1.3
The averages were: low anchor 22.2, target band 20.8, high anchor 22.9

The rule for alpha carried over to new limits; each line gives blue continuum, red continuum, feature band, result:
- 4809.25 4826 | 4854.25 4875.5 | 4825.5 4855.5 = 0.09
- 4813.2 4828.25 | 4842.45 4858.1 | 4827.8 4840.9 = 0.31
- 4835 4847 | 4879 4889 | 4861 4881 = 0.66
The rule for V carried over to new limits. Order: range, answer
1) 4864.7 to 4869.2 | 20.2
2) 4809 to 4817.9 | 23.8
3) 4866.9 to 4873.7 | 21.6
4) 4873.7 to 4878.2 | 23.3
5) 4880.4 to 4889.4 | 22.4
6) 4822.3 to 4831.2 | 22.7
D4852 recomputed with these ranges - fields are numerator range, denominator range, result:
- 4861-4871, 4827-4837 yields 0.94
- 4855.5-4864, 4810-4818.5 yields 0.89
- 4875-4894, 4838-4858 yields 1.05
